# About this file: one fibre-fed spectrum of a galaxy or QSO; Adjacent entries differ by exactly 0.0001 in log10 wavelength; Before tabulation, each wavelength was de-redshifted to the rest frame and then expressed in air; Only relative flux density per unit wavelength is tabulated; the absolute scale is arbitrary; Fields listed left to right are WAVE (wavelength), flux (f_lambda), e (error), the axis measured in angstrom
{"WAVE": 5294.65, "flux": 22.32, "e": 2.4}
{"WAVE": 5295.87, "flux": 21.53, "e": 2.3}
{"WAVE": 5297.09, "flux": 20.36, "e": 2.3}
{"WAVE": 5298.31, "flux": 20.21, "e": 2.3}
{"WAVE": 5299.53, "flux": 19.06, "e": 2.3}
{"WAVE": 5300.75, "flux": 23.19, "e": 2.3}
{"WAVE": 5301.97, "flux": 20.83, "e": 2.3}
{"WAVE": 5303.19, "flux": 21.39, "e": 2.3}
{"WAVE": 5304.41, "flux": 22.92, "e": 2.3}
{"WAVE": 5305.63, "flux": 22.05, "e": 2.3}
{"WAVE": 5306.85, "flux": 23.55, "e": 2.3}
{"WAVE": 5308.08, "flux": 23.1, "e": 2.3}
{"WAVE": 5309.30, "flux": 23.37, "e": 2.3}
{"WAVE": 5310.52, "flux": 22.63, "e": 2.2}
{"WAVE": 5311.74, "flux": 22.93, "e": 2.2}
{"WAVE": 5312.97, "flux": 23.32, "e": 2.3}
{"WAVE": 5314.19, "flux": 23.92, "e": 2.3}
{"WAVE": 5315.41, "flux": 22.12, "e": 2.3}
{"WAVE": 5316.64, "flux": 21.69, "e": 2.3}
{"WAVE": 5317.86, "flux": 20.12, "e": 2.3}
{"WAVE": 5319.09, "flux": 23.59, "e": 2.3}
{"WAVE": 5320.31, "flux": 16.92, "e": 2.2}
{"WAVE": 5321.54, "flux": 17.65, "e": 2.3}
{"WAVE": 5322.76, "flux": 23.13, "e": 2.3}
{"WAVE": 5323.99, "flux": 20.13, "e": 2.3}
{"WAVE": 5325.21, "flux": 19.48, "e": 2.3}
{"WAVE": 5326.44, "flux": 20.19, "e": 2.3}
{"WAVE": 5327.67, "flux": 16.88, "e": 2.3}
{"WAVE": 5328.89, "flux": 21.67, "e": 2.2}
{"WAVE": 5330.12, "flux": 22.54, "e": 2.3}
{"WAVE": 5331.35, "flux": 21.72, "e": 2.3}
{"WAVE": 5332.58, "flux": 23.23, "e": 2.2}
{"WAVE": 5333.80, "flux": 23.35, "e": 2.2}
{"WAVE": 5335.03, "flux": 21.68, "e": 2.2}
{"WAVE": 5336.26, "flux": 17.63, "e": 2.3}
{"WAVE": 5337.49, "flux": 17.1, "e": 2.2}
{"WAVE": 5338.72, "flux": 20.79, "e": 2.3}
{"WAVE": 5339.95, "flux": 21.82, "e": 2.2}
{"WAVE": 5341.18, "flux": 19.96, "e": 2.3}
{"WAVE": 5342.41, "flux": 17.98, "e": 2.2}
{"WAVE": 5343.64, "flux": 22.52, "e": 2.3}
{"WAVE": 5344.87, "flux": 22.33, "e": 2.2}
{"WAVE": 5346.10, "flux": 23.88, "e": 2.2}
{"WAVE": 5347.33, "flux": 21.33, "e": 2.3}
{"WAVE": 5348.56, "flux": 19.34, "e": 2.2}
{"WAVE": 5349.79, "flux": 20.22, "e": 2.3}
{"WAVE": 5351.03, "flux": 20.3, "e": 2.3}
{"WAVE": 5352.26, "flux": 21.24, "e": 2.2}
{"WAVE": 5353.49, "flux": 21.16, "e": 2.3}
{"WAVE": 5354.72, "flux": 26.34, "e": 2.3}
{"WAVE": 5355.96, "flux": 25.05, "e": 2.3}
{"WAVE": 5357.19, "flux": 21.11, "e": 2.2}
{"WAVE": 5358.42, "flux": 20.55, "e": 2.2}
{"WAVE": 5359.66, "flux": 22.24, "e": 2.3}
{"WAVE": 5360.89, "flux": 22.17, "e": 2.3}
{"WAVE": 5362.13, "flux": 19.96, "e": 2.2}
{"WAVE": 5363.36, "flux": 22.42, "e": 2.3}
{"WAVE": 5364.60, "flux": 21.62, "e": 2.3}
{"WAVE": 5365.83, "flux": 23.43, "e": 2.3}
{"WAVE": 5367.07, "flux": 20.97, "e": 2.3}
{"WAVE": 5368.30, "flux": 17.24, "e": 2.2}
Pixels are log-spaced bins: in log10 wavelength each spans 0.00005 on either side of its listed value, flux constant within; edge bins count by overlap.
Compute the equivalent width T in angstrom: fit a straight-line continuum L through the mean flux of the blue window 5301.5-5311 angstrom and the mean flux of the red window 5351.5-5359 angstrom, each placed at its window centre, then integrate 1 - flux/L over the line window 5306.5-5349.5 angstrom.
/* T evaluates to 2.5 angstrom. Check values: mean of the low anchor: 22.5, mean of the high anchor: 22.6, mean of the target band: 21.2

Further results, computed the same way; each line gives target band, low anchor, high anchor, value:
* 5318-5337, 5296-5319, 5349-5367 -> 1.2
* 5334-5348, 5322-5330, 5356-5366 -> 0.2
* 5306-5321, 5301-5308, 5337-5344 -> -0.4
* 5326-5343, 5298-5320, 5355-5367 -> 1.3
